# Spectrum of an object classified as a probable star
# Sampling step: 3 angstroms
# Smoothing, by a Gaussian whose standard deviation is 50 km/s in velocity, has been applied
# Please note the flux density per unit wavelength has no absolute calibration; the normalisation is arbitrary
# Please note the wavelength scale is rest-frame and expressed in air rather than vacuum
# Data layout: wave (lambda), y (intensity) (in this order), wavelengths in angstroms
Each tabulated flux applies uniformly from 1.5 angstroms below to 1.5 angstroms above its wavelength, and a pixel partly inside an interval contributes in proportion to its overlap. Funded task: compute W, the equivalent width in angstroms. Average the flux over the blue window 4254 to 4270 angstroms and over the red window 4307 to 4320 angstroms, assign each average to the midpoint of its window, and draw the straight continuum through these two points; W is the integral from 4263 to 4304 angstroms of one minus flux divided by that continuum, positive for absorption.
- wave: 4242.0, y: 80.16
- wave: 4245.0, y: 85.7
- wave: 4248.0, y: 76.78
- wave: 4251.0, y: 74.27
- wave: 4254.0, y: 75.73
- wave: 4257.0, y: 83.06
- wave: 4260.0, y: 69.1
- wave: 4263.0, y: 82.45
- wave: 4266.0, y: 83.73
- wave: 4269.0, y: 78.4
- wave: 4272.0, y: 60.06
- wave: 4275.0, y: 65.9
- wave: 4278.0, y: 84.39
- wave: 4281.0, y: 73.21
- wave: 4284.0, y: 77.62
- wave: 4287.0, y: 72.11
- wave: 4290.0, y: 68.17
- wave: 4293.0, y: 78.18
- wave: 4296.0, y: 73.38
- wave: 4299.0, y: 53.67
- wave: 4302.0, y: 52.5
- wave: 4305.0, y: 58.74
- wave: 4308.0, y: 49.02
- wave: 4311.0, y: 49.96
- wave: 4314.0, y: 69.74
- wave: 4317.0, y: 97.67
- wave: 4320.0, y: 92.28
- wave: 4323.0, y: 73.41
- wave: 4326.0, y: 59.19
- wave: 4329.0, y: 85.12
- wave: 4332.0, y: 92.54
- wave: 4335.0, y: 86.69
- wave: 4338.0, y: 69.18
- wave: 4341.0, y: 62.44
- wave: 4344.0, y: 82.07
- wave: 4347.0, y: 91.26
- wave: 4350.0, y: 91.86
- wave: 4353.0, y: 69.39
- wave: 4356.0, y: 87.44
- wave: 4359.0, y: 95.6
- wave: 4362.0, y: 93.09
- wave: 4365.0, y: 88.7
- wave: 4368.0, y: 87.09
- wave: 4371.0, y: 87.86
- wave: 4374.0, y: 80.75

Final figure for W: 2.4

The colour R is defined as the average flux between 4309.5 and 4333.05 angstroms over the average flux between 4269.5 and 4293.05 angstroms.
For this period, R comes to 1.07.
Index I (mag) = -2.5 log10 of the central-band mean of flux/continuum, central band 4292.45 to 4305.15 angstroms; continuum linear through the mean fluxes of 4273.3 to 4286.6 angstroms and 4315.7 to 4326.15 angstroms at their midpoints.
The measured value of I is 0.24 mag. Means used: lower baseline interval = 74.8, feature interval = 62.7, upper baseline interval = 83.1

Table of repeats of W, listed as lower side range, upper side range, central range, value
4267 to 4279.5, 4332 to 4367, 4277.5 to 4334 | 4.31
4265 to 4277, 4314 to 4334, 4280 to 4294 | 0.27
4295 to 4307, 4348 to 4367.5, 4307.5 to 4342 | -2.01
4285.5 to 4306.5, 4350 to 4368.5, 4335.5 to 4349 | 0.64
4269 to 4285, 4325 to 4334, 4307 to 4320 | 1.33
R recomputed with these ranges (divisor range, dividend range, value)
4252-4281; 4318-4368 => 1.09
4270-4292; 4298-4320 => 0.89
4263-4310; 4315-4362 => 1.20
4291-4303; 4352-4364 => 1.34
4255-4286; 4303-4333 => 0.95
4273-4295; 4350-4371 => 1.18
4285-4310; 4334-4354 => 1.25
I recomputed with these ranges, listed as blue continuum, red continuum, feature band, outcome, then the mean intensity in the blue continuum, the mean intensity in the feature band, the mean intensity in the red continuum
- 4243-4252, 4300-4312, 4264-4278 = -0.078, 79.2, 73.7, 52.7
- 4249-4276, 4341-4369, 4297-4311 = 0.429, 74.9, 53.8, 86.1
